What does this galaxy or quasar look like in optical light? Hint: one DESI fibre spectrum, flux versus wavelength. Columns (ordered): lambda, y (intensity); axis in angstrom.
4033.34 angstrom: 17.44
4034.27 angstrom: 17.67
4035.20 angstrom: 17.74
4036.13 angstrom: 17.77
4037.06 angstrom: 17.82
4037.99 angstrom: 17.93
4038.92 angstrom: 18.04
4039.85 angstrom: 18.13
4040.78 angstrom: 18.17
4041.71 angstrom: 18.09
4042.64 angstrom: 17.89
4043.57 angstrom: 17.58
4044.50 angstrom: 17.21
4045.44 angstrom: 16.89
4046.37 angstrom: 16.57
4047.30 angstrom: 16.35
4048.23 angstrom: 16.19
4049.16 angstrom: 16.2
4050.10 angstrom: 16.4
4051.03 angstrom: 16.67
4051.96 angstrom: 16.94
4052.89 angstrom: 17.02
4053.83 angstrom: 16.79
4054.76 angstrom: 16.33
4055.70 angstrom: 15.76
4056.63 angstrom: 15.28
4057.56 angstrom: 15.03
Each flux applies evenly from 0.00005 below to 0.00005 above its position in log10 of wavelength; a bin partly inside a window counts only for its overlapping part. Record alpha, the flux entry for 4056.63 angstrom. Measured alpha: 15.28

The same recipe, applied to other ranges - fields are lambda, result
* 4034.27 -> 17.67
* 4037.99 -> 17.93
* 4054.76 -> 16.33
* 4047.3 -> 16.35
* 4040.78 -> 18.17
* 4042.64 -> 17.89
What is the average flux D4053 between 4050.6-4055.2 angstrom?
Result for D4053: 16.8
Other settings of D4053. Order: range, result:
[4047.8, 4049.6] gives 16.2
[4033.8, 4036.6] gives 17.7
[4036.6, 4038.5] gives 17.9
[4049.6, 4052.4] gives 16.7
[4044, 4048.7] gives 16.6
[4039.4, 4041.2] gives 18.2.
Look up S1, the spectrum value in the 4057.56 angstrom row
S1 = 15.03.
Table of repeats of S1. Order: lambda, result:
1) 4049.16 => 16.2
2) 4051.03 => 16.67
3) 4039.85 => 18.13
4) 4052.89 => 17.02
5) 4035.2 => 17.74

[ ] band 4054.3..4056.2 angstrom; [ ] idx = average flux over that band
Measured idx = 16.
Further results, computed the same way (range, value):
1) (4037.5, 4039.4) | 18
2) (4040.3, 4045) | 17.8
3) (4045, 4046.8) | 16.7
